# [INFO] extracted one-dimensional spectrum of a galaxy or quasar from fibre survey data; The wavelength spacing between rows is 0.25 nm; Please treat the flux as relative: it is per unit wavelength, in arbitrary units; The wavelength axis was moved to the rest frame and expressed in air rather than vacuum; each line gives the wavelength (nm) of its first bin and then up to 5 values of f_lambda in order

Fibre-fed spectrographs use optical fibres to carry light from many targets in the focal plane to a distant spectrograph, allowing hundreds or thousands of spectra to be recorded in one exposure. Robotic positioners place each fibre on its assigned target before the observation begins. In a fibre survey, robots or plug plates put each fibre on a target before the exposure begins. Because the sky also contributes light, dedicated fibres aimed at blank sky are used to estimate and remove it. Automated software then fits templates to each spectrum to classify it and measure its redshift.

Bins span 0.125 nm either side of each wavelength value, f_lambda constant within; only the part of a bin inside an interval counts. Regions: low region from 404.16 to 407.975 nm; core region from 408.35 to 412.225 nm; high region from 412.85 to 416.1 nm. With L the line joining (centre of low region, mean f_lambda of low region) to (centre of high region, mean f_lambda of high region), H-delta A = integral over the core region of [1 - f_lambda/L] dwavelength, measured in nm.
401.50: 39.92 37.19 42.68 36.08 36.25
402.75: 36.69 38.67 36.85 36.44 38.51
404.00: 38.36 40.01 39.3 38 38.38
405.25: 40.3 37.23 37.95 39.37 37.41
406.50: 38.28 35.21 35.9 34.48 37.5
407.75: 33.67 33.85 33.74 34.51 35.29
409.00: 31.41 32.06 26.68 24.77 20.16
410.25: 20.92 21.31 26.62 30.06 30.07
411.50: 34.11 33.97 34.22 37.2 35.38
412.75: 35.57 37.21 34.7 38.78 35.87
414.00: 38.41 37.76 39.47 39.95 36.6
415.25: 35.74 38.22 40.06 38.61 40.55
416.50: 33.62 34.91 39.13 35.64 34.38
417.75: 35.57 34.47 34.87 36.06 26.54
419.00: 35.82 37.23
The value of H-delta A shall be 0.85 nm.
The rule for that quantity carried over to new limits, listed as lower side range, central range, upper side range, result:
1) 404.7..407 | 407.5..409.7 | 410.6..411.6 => 0.07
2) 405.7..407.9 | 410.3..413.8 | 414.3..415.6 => 0.43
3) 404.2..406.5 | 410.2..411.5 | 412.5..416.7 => 0.38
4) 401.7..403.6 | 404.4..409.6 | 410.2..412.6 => -0.24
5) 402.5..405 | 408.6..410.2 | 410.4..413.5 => 0.30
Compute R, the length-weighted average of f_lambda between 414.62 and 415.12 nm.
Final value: 38.3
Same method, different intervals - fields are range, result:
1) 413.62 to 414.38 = 37.4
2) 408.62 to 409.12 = 33.4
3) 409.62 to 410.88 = 22.8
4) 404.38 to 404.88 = 38.6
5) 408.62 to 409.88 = 30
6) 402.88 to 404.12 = 37.8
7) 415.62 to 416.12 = 39.3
